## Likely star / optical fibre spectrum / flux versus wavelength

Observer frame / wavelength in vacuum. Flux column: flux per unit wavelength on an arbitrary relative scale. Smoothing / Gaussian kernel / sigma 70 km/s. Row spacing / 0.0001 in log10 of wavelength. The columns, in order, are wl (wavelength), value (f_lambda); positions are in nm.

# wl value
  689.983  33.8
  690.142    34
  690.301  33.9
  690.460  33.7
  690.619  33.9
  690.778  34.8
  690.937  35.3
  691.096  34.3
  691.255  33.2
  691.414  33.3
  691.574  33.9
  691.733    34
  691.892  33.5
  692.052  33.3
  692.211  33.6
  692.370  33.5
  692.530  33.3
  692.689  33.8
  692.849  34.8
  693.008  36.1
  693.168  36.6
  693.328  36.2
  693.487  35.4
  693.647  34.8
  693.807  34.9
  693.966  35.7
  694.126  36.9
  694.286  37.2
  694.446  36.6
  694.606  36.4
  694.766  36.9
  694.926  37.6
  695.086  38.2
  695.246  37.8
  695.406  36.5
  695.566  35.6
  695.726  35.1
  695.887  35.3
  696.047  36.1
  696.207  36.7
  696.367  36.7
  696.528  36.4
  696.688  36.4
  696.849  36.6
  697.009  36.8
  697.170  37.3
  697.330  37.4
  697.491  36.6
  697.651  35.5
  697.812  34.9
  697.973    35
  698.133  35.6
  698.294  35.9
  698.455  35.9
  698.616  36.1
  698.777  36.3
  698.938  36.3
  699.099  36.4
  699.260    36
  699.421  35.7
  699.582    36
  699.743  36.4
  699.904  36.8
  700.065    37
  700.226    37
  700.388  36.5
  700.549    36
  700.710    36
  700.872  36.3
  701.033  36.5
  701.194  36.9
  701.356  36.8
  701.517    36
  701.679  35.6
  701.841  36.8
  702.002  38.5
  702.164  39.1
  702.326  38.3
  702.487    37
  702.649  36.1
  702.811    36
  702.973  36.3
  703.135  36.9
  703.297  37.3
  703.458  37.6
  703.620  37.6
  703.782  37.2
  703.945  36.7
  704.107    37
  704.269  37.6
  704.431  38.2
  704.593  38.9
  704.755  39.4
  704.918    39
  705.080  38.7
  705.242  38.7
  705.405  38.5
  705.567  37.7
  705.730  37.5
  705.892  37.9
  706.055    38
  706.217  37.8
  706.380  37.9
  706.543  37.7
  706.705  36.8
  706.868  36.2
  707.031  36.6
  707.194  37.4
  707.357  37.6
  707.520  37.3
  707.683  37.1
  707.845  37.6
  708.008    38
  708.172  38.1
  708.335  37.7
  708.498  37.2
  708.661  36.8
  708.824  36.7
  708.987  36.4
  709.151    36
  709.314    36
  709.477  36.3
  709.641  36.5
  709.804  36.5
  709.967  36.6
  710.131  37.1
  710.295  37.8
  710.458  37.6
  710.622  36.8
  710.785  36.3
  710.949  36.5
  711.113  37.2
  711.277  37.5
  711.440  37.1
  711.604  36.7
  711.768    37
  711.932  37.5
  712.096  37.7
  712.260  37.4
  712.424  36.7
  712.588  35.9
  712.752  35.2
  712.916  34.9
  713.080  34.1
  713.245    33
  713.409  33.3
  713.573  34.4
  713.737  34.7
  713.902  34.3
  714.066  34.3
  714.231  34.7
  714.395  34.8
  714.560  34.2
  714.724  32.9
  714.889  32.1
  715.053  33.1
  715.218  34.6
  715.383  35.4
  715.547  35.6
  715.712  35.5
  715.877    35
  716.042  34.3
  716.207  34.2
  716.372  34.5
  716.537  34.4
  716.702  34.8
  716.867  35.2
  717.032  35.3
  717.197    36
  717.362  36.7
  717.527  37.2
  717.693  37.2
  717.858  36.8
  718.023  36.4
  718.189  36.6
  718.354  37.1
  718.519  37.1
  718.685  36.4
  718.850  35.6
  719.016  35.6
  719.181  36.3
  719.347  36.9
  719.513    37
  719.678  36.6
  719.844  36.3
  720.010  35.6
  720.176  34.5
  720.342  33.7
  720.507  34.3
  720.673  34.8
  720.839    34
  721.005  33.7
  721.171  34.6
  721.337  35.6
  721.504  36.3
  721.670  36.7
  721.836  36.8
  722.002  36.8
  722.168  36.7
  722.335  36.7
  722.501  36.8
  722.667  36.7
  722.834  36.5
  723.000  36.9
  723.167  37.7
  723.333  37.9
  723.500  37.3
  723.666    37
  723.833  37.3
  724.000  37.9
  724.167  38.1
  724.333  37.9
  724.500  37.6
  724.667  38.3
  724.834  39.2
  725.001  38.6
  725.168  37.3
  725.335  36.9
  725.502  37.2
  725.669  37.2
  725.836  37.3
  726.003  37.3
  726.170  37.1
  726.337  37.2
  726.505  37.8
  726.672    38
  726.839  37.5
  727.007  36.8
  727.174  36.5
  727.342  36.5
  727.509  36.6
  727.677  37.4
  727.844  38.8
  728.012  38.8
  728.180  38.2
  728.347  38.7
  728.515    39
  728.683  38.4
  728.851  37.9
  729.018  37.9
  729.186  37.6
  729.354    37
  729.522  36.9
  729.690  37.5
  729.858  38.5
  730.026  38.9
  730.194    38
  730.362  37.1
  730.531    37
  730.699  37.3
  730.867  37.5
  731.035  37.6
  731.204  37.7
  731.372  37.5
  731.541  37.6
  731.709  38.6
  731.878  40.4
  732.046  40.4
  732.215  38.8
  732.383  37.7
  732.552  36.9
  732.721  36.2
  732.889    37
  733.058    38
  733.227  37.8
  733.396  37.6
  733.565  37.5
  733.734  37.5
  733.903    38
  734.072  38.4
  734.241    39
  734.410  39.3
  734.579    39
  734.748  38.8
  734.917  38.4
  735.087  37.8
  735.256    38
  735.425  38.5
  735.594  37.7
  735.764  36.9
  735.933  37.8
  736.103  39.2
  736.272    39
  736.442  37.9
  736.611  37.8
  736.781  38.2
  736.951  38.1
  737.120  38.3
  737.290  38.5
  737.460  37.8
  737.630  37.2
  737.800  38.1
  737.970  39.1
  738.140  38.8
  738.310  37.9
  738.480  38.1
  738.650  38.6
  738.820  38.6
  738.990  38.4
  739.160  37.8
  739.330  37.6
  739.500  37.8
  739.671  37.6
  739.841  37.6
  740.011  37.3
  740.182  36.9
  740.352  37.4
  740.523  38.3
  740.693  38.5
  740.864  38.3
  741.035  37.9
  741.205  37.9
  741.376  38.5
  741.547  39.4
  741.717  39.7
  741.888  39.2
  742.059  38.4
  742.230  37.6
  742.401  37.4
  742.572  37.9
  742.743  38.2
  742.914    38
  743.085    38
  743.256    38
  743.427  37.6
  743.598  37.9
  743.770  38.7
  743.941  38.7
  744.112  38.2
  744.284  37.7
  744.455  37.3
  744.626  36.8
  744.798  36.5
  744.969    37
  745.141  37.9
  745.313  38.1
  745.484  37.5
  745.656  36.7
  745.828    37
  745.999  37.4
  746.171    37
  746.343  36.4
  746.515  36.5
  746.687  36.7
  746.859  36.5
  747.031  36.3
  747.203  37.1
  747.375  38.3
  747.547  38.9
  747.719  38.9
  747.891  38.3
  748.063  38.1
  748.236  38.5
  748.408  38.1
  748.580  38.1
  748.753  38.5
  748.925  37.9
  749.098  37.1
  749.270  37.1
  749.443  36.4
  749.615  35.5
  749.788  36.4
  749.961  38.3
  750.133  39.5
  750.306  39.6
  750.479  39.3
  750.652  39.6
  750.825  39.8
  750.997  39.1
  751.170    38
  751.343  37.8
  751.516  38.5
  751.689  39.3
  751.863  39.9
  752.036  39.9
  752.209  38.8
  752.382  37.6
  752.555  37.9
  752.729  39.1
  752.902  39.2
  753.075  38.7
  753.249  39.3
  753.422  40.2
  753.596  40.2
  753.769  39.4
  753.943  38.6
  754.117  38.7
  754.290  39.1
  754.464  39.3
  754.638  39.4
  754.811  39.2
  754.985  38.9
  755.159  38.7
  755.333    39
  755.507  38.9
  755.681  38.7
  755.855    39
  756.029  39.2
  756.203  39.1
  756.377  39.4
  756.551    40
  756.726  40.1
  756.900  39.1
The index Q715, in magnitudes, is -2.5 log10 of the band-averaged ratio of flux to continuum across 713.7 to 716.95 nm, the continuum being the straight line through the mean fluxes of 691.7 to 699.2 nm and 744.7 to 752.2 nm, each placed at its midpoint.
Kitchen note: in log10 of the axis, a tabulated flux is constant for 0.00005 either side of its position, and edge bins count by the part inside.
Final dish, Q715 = 0.067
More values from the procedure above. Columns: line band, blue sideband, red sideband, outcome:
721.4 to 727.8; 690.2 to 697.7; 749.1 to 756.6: 0.00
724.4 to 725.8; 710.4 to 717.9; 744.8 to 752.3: -0.05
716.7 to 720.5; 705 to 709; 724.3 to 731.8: 0.04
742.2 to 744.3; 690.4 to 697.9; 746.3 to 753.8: 0.00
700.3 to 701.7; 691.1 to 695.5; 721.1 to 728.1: -0.02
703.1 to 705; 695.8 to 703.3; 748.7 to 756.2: -0.03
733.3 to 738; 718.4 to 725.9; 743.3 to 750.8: -0.03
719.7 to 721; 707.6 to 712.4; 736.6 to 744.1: 0.08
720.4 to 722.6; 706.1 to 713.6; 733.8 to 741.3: 0.05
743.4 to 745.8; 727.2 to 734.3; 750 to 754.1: 0.03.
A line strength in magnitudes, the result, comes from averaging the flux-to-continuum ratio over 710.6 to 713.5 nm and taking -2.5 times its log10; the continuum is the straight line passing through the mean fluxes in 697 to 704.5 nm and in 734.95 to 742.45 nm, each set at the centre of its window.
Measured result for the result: 0.03 mag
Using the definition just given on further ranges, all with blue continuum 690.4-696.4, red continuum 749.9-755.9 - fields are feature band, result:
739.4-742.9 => 0.006 mag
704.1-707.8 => -0.051 mag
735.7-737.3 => -0.005 mag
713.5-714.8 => 0.071 mag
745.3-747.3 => 0.050 mag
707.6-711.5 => -0.020 mag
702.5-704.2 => -0.028 mag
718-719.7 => 0.012 mag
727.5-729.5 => -0.015 mag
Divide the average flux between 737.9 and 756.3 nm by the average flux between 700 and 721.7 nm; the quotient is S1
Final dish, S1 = 1.1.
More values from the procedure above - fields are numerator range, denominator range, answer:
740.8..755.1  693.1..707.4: 1.04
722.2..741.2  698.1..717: 1.04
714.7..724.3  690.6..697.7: 1.01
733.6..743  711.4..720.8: 1.08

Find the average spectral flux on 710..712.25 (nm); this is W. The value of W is 37.1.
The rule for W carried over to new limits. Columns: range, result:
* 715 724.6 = 36.1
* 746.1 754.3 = 38.3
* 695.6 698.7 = 36.1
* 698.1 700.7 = 36.2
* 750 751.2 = 39.3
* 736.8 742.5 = 38.1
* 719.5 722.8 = 35.7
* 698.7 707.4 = 37.2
